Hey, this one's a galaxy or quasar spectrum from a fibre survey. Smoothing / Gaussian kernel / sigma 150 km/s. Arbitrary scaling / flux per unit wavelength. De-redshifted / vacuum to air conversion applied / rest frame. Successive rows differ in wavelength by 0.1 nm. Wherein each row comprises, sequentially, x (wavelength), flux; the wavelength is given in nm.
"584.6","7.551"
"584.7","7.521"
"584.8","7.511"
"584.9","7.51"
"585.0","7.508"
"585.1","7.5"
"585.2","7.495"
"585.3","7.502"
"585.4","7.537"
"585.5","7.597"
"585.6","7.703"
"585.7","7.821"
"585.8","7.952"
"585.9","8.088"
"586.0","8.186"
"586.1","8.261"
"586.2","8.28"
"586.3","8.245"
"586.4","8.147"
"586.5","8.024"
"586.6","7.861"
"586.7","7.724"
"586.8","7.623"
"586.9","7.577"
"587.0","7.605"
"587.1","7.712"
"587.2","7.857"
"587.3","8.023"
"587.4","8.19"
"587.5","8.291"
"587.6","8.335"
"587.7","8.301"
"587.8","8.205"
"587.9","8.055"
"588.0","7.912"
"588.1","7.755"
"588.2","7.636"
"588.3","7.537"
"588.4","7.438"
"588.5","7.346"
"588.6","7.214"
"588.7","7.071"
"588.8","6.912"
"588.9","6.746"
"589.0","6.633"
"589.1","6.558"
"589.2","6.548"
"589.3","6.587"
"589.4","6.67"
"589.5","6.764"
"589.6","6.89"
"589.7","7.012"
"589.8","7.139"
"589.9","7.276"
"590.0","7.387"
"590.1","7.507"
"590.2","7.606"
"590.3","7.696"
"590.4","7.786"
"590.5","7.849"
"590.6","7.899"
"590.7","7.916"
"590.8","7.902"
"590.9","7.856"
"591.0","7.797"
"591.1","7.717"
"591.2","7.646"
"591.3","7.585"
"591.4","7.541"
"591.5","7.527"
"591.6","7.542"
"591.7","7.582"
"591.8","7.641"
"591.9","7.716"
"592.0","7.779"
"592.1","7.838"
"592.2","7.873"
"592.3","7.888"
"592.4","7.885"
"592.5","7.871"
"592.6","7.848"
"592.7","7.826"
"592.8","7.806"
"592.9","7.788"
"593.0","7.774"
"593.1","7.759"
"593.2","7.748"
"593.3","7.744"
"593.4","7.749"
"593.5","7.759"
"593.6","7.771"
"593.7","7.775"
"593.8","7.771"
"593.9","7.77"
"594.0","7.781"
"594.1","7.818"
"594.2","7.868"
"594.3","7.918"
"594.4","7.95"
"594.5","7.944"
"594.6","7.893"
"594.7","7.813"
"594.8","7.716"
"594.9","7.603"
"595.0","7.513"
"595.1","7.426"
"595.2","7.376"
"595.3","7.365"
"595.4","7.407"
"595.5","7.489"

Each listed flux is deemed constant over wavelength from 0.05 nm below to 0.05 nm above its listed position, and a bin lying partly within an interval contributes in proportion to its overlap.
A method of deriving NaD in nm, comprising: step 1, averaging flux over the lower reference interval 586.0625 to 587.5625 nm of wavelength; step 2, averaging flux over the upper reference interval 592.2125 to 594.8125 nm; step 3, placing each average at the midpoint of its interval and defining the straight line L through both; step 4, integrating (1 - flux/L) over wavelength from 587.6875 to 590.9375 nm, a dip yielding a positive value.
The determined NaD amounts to 0.221 nm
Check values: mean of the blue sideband 7.96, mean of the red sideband 7.82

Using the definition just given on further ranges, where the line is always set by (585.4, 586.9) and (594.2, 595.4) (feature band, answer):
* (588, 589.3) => 0.12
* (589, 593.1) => 0.14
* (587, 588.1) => -0.02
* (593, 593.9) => 0.00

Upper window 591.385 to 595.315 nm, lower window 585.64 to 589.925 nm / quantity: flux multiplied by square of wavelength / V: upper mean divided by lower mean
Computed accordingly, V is 1.04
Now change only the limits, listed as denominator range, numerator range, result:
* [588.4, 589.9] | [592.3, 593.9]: 1.15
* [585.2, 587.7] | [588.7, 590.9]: 0.92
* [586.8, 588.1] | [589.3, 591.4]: 0.95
